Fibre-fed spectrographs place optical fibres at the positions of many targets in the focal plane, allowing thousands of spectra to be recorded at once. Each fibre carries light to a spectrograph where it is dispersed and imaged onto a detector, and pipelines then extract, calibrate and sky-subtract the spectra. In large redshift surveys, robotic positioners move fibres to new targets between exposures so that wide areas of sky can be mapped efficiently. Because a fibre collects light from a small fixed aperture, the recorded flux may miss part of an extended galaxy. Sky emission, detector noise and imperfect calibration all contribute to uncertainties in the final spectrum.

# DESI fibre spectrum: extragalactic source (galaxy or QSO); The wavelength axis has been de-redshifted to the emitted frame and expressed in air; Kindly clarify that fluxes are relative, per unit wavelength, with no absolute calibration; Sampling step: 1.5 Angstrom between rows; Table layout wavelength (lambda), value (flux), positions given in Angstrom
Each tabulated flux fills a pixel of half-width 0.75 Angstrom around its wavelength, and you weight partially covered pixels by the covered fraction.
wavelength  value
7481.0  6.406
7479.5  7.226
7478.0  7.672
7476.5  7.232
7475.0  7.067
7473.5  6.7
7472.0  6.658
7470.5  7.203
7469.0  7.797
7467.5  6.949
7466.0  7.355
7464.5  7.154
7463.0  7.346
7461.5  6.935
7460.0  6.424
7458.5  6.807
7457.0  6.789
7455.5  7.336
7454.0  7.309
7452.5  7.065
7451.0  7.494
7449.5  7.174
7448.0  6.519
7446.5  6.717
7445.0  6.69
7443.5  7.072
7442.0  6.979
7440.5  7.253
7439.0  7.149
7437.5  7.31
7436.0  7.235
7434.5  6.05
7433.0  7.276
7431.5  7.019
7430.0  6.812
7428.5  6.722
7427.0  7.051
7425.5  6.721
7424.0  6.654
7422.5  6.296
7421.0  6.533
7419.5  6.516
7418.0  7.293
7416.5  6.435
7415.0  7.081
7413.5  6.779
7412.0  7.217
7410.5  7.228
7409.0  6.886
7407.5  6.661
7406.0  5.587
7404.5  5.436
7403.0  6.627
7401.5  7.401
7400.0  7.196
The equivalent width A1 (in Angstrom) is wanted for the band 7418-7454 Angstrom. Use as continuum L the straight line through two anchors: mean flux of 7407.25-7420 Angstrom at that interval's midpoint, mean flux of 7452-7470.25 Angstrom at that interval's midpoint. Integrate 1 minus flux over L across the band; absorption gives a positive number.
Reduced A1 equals 0.6 Angstrom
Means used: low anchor 6.92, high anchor 7.11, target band 6.9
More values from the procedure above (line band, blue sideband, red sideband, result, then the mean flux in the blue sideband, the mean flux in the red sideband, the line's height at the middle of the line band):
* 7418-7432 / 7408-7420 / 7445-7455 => 0.5 Angstrom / 6.93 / 7.03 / 6.96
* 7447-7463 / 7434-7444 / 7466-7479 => 0.2 Angstrom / 7.03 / 7.17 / 7.1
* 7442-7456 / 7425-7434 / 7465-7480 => 0.0 Angstrom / 6.91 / 7.18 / 7.04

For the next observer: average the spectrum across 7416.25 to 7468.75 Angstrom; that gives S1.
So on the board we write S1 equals 6.94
